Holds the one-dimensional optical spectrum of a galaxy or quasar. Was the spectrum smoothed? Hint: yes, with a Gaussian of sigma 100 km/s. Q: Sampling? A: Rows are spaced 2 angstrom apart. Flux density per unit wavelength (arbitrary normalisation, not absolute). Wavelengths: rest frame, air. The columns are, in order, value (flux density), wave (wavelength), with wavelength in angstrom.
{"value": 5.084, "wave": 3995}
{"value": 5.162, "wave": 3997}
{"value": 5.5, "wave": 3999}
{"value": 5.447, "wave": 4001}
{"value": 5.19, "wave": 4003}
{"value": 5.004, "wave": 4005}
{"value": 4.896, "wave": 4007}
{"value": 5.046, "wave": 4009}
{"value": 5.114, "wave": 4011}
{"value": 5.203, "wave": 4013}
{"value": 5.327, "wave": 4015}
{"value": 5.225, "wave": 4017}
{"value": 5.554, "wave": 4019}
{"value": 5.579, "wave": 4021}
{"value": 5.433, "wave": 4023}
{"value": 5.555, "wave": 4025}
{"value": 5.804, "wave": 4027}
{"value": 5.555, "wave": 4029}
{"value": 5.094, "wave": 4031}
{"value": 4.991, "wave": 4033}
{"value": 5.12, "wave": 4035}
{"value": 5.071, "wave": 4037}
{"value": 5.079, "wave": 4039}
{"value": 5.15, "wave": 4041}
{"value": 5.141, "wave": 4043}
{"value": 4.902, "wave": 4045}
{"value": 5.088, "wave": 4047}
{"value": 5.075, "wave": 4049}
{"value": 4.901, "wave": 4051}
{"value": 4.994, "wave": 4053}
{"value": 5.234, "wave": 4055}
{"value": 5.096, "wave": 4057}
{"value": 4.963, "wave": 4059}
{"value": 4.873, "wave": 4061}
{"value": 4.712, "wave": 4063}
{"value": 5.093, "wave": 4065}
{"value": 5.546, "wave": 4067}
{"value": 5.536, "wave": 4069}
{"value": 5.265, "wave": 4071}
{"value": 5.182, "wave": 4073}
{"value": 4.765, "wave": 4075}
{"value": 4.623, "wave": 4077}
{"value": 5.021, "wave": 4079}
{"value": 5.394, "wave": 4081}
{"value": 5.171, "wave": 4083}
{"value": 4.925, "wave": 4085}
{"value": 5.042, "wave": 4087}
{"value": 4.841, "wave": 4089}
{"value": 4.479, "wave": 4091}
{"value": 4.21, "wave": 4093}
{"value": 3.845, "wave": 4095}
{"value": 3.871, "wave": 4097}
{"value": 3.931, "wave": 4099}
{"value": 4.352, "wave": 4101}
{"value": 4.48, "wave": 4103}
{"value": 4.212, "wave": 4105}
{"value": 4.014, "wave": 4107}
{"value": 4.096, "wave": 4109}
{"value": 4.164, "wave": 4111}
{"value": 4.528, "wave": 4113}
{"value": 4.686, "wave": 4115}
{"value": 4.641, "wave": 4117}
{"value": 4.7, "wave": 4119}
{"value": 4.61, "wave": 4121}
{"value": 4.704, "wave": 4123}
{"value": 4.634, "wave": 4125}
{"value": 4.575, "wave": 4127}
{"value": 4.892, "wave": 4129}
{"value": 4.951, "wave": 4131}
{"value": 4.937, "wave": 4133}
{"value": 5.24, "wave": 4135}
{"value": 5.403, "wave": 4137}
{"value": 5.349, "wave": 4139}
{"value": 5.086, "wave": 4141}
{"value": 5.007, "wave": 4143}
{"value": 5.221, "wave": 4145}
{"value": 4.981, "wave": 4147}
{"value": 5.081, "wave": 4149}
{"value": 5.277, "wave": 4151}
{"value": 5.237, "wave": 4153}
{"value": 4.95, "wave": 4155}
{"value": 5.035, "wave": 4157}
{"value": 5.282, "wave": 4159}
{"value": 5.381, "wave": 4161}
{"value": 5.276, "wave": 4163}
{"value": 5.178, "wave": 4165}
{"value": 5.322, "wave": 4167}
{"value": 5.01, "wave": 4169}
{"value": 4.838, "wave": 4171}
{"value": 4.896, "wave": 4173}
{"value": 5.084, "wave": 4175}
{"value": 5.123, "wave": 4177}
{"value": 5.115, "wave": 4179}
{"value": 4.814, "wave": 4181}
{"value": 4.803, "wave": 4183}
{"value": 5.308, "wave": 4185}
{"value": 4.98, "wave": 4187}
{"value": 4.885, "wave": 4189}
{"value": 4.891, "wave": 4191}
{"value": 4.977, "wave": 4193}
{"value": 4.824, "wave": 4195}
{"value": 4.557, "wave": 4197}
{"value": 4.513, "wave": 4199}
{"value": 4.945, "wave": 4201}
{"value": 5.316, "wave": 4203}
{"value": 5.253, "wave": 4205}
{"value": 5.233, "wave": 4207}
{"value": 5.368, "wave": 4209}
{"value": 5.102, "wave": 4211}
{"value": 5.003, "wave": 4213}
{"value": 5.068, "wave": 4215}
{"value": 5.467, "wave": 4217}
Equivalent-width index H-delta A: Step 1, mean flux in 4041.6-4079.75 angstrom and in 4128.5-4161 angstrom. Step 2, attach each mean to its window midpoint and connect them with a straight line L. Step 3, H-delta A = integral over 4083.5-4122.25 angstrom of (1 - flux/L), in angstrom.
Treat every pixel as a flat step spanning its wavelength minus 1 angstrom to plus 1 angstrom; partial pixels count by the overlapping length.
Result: 5.17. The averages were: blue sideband 5.05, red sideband 5.13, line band 4.41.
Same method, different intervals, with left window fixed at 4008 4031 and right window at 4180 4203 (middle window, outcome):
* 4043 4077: 1.3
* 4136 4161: -0.8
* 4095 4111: 3.2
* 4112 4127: 1.3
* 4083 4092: 0.6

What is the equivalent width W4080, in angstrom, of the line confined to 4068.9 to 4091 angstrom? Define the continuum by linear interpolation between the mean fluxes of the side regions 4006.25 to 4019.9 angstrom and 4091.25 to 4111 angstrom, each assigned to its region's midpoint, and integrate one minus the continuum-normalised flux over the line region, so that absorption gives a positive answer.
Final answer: -3.2 angstrom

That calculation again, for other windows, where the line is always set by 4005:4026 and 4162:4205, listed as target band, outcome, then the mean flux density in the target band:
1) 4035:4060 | 0.8 angstrom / 5.06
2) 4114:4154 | 0.9 angstrom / 4.96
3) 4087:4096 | 1.3 angstrom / 4.42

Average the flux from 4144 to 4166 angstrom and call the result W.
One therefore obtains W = 5.17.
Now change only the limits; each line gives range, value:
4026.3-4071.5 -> 5.14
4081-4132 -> 4.52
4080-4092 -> 4.98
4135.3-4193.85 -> 5.1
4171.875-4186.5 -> 5.02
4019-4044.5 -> 5.3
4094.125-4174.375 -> 4.8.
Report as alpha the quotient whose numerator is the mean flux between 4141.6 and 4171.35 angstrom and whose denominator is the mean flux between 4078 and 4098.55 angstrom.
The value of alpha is 1.10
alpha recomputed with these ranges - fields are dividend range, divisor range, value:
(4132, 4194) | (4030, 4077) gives 1.00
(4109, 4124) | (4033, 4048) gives 0.90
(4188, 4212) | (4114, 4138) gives 1.03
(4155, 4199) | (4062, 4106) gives 1.06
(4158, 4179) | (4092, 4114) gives 1.24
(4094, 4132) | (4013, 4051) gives 0.84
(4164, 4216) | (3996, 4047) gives 0.96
